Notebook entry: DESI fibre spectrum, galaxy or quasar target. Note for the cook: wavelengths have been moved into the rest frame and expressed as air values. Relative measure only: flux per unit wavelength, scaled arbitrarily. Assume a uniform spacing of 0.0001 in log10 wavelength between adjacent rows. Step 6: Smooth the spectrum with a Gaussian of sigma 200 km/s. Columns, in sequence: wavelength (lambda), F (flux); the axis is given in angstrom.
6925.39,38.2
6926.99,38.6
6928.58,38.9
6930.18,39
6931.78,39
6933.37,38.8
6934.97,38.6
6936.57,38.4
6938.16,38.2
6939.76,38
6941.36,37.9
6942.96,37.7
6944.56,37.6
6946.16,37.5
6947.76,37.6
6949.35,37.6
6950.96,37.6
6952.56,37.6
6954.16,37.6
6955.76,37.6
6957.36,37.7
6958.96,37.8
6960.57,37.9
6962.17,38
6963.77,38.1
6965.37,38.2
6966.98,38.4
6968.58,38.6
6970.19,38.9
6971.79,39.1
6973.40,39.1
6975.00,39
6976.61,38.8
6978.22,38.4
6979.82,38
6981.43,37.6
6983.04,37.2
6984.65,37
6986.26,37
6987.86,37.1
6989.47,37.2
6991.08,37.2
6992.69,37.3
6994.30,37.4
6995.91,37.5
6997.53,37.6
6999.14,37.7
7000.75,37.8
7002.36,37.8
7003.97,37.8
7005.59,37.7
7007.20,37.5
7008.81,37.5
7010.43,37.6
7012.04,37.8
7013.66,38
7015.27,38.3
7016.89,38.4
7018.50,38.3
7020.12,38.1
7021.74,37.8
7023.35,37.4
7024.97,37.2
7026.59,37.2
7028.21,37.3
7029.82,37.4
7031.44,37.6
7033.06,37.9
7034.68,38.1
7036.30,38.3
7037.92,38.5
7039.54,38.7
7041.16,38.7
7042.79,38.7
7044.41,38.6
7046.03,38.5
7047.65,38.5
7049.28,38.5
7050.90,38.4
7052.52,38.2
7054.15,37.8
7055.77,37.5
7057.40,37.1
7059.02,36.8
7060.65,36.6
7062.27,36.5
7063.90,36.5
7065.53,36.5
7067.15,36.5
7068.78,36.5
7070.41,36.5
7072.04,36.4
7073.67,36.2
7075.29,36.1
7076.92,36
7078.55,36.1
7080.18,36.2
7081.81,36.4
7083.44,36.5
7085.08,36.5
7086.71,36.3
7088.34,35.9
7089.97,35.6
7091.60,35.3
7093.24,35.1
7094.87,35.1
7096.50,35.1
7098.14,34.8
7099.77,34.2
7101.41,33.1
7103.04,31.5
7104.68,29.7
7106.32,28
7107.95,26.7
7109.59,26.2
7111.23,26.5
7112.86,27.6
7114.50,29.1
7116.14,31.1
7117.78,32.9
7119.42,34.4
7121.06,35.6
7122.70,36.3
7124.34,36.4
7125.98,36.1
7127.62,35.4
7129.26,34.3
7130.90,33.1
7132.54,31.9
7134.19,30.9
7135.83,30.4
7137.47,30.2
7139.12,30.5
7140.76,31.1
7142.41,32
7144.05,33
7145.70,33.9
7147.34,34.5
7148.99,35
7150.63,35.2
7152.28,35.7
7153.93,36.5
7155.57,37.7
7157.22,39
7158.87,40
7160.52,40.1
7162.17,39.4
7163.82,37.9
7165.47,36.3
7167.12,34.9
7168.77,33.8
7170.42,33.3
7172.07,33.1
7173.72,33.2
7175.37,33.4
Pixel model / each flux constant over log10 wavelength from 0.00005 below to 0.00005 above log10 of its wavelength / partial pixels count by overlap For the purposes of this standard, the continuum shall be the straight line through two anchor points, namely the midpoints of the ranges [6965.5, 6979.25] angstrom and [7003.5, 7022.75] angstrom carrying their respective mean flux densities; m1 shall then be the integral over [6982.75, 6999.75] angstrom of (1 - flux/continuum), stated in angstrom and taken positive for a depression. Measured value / 0.5 angstrom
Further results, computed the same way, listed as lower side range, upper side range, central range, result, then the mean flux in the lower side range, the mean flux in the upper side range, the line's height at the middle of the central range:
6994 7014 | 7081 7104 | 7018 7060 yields -1.5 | 37.7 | 35.1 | 36.6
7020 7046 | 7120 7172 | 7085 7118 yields 3.7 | 38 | 34.8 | 36.1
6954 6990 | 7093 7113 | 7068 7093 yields -3.0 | 38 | 31.1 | 32.3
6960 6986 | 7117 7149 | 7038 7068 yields -1.6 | 38.2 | 33.4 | 35.8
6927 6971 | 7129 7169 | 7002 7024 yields -0.5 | 38.1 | 34.7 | 37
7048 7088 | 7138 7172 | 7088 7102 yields 0.6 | 36.8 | 35.4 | 36.3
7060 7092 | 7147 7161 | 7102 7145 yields 6.1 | 36.3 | 37.1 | 36.8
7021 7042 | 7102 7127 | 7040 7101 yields -3.3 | 37.9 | 31.3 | 34.8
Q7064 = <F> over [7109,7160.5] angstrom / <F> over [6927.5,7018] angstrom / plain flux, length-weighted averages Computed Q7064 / 0.9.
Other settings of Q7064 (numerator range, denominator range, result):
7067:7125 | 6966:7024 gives 0.89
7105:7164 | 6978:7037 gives 0.89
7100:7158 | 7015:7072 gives 0.87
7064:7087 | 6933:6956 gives 0.96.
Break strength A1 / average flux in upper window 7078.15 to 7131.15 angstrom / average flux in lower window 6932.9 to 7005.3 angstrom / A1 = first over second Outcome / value 0.88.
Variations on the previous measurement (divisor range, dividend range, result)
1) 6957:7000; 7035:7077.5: 0.99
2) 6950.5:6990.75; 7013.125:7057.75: 1.00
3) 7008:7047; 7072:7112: 0.89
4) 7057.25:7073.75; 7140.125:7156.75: 0.95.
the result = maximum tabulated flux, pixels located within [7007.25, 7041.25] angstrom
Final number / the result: 38.7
